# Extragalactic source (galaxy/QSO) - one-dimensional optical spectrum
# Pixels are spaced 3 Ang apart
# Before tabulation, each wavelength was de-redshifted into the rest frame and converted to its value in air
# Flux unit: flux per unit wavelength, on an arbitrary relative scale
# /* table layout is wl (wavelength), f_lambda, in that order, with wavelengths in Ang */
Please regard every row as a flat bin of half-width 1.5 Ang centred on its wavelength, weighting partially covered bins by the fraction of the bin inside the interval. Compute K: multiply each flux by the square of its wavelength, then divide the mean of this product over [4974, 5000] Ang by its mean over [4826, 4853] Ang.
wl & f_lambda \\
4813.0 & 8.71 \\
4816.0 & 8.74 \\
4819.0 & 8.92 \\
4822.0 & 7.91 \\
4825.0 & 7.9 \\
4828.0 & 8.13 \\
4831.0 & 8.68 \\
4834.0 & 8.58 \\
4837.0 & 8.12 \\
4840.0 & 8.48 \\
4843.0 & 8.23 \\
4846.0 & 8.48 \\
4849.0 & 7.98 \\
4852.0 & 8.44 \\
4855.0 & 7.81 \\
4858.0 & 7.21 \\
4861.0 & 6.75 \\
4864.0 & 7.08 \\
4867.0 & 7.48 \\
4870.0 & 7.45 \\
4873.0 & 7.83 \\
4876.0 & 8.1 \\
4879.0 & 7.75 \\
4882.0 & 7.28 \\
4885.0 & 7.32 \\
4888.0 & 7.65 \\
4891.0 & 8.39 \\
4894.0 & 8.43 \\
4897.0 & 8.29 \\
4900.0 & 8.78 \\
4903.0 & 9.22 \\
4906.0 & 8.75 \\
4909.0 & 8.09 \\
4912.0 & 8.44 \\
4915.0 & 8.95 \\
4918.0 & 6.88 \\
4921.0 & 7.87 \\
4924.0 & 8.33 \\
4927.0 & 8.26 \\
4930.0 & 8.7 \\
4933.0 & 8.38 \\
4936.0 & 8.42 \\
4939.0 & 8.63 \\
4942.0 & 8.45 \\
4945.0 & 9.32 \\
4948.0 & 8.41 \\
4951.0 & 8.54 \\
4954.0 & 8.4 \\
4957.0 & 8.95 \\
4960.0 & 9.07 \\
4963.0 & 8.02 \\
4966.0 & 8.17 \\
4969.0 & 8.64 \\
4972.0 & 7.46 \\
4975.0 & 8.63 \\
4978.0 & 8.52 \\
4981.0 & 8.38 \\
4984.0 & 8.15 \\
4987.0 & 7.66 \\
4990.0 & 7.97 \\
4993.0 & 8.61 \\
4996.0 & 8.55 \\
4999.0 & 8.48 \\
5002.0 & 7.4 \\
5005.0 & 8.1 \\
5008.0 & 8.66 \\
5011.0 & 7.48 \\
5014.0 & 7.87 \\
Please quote 1.06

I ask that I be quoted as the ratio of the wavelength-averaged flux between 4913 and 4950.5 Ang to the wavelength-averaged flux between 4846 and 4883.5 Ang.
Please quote 1.1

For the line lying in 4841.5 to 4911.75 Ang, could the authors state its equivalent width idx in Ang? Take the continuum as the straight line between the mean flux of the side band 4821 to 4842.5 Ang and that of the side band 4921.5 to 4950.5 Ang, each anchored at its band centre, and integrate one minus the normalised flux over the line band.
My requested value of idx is 3.5 Ang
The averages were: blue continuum 8.26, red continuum 8.52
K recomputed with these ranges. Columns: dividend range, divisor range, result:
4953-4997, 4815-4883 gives 1.10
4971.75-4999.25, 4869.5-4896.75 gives 1.10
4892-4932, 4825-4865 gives 1.08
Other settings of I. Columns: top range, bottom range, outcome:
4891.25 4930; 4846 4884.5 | 1.10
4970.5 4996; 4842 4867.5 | 1.06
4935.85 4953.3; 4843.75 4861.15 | 1.10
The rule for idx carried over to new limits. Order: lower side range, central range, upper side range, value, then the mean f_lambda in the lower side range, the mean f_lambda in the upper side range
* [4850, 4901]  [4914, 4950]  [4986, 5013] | -2.1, 7.76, 8.11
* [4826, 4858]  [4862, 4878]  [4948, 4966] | 1.4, 8.24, 8.54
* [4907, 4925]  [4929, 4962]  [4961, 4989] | -2.0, 8.1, 8.19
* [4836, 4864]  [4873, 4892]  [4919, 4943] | 0.8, 7.9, 8.35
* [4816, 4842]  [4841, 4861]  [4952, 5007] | 1.0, 8.36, 8.29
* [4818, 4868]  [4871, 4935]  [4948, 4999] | 0.0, 8.01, 8.36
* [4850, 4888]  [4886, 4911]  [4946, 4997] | -2.1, 7.55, 8.37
